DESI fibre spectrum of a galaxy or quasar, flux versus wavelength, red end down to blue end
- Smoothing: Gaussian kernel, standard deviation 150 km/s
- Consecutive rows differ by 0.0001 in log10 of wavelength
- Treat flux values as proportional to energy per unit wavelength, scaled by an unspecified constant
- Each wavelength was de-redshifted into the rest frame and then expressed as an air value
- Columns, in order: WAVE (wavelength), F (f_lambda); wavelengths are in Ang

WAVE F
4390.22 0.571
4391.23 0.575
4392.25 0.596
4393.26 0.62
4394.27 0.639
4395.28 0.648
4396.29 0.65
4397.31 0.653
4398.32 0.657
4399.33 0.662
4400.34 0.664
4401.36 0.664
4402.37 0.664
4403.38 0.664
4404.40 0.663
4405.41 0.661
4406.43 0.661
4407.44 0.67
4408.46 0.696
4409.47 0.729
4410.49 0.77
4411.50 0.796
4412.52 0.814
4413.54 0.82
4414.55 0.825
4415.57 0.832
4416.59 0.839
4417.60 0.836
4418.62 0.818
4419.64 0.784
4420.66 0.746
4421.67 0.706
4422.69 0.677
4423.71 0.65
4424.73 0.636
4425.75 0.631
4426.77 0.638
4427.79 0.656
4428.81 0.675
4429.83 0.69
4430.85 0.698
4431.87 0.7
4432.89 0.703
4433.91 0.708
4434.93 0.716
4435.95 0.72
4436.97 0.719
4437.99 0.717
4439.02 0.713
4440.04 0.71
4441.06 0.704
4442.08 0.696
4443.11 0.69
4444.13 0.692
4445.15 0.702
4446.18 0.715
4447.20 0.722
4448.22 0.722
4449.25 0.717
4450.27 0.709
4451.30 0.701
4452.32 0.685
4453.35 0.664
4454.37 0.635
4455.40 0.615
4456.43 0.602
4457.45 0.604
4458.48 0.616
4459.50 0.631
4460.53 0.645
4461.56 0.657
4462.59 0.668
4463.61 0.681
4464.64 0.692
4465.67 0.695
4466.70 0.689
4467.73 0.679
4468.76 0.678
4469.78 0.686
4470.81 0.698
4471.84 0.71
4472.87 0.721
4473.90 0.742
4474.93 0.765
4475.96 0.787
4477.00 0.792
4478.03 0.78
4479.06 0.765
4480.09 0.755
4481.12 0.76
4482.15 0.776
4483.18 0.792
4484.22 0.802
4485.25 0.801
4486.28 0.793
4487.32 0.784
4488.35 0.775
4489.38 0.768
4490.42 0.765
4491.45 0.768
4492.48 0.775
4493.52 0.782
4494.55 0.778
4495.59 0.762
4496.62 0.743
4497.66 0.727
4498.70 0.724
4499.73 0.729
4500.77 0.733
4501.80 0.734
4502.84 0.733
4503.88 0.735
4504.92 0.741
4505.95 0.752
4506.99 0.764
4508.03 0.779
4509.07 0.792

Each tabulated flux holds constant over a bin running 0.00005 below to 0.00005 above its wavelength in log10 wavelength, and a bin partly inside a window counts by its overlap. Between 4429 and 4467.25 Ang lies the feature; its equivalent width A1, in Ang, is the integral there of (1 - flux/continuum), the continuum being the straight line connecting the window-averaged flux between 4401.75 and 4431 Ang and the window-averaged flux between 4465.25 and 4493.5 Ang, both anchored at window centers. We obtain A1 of 2.7 Ang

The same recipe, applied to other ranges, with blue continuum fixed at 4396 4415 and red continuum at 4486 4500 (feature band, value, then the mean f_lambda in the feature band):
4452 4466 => 1.74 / 0.648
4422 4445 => 1.10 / 0.688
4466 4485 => 0.19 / 0.744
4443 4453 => 0.37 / 0.706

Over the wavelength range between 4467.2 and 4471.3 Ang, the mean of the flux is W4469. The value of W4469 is 0.686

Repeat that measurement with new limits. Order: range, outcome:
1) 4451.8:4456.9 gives 0.64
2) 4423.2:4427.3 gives 0.638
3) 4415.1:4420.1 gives 0.822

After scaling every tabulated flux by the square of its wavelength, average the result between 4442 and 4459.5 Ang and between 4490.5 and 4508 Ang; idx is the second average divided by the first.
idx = 1.14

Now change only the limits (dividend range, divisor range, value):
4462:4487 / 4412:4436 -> 1.03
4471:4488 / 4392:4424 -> 1.11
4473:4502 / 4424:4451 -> 1.13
